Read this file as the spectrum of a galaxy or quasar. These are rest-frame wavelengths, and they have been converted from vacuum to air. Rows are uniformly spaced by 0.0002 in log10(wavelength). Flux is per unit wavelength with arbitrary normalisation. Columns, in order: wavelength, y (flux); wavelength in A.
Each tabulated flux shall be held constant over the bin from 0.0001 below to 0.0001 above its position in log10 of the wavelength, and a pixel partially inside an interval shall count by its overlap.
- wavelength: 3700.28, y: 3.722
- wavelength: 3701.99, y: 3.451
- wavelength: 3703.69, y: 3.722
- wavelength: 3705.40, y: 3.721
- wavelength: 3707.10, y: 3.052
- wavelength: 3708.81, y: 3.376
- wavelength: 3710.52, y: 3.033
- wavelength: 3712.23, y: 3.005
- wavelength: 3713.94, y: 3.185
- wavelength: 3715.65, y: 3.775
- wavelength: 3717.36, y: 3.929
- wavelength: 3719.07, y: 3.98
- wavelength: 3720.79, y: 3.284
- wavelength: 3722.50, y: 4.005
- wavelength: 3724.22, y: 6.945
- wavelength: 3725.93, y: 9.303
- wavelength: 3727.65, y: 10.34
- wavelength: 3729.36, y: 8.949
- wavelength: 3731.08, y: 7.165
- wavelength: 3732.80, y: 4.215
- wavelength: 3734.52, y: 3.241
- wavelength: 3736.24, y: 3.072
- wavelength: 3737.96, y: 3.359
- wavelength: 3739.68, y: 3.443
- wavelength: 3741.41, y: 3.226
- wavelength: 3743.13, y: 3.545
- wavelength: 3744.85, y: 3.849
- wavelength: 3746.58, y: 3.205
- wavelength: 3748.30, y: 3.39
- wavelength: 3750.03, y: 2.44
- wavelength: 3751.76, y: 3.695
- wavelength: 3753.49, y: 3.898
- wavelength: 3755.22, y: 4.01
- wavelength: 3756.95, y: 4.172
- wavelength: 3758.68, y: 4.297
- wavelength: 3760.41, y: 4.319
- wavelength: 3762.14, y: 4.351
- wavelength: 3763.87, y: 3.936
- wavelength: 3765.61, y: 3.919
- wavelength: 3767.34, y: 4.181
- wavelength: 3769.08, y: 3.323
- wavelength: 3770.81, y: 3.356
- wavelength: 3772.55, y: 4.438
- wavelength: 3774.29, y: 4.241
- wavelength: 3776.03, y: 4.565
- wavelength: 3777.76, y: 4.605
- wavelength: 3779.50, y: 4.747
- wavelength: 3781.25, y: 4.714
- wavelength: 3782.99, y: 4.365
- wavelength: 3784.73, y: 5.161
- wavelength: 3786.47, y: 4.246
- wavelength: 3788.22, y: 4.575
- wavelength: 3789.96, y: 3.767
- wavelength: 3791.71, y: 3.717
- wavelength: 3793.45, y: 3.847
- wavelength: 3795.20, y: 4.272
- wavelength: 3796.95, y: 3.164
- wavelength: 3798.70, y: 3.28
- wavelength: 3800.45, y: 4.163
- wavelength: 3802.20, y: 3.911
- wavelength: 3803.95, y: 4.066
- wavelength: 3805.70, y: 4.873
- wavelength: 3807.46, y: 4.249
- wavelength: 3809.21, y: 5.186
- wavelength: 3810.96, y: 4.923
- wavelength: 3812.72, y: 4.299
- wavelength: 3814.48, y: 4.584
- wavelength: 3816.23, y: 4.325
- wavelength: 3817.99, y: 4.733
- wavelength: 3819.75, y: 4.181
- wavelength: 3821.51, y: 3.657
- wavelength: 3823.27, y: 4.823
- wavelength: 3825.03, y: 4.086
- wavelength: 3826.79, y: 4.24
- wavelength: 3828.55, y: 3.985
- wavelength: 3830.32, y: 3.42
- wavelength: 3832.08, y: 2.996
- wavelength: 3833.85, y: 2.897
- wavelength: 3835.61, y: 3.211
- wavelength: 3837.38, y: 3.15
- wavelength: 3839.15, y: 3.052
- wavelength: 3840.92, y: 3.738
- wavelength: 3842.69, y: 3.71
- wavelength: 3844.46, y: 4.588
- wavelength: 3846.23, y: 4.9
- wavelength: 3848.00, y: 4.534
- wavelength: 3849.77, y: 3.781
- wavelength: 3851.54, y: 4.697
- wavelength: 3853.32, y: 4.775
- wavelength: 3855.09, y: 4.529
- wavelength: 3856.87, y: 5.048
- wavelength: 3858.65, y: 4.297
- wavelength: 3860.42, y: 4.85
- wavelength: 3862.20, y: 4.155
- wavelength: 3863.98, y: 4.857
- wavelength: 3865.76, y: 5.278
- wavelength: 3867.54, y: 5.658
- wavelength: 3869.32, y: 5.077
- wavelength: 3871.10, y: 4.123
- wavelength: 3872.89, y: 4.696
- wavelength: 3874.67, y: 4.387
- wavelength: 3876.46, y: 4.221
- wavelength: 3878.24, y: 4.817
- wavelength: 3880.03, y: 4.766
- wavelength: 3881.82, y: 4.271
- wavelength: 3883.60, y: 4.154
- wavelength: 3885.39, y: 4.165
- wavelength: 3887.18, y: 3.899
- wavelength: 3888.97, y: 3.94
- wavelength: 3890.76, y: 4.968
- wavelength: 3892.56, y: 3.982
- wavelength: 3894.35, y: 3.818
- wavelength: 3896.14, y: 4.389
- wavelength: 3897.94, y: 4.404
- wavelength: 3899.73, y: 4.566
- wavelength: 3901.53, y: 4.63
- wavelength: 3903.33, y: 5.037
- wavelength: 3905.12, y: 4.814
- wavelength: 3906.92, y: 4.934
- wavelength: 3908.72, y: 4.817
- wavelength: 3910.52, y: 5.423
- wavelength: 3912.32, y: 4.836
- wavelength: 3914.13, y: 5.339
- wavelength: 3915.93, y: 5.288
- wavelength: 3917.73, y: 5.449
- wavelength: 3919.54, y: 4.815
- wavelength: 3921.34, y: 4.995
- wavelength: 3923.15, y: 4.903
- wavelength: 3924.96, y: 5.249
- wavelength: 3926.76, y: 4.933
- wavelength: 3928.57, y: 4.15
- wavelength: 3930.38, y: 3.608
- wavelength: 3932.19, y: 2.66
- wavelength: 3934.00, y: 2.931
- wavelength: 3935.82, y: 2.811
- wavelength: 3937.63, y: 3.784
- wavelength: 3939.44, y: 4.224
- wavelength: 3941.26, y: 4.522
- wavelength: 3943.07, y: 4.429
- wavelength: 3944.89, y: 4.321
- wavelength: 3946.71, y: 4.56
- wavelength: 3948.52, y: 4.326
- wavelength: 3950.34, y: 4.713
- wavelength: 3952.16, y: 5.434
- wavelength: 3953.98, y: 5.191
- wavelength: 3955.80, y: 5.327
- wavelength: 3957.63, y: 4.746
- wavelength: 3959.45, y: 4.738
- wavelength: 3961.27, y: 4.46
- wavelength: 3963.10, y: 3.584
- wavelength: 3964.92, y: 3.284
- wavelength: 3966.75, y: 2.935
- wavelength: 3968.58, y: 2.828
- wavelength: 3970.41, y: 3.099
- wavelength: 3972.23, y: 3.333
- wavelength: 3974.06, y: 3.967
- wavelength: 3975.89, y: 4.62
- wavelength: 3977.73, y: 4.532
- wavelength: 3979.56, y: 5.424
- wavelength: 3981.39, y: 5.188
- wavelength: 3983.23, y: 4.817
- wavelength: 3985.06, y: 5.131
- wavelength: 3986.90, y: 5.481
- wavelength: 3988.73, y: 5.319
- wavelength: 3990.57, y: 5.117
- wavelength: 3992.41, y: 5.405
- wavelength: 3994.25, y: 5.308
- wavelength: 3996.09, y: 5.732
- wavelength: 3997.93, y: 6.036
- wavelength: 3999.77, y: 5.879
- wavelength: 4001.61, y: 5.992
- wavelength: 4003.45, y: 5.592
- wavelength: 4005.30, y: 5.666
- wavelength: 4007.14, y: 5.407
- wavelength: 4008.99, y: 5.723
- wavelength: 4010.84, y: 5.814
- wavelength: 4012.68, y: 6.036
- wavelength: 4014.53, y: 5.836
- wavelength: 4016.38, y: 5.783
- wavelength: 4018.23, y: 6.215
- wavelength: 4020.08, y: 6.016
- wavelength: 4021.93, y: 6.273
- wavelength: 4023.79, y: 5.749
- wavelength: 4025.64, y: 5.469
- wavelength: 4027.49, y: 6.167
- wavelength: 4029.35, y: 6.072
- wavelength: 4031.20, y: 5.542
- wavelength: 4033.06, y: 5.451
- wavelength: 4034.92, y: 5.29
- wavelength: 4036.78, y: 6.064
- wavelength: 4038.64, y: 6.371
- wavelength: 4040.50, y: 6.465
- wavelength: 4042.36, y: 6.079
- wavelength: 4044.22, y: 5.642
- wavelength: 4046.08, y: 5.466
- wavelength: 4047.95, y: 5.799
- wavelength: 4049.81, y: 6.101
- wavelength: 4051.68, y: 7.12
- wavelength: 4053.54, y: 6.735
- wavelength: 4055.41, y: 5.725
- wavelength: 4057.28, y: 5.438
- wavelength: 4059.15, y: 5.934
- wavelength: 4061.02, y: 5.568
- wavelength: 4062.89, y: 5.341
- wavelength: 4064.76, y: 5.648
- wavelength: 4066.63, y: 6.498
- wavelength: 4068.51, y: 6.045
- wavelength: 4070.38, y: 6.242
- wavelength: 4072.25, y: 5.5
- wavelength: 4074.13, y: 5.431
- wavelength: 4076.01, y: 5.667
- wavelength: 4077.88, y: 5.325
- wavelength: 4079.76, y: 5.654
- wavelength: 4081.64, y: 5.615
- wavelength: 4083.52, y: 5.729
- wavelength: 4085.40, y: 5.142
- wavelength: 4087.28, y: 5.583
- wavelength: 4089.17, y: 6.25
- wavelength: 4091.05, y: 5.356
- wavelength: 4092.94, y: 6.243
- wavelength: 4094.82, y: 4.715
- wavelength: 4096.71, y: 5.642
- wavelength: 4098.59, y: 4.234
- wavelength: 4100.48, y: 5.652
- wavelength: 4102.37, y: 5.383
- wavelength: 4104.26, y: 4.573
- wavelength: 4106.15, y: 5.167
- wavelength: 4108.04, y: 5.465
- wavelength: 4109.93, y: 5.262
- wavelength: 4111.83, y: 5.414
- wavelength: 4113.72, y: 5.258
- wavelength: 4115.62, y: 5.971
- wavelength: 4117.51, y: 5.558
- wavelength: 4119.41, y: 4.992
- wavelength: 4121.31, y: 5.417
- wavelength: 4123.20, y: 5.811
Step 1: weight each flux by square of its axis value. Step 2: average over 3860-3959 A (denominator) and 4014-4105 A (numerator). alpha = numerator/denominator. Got 1.36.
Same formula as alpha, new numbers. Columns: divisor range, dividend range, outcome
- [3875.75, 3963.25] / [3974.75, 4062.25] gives 1.33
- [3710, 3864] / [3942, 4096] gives 1.43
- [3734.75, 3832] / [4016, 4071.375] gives 1.68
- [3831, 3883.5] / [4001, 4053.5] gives 1.50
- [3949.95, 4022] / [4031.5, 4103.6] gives 1.18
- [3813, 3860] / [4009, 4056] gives 1.61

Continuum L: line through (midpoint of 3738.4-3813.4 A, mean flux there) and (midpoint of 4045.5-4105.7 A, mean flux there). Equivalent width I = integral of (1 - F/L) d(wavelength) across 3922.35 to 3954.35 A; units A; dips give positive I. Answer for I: 4.4 A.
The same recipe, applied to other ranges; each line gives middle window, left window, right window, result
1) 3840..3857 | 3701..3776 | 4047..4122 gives 1.0 A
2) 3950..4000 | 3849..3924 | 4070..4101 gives 3.6 A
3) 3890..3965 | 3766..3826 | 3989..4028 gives 9.5 A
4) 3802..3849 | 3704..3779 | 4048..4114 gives 5.2 A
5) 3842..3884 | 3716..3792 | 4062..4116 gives 1.7 A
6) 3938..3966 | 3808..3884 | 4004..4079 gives 3.6 A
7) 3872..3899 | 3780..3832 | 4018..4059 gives 2.7 A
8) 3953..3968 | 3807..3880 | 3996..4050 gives 3.0 A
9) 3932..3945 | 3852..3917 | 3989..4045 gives 3.5 A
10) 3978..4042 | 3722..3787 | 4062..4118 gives -4.9 A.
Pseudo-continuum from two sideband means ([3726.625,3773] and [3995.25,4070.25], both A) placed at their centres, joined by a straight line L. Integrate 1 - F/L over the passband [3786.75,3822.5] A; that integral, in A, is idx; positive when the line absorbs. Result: 3.2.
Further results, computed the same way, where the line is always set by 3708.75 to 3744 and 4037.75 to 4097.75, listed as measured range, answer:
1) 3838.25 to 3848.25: 2.03 A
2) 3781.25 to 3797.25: 2.36 A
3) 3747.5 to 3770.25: 4.64 A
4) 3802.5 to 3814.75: 1.02 A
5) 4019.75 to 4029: -0.43 A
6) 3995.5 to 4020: -0.93 A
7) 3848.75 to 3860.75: 1.34 A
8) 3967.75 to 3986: 4.03 A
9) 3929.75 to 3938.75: 3.70 A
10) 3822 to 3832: 2.05 A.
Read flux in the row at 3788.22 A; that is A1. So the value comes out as 4.575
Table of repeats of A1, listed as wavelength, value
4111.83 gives 5.414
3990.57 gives 5.117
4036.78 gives 6.064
